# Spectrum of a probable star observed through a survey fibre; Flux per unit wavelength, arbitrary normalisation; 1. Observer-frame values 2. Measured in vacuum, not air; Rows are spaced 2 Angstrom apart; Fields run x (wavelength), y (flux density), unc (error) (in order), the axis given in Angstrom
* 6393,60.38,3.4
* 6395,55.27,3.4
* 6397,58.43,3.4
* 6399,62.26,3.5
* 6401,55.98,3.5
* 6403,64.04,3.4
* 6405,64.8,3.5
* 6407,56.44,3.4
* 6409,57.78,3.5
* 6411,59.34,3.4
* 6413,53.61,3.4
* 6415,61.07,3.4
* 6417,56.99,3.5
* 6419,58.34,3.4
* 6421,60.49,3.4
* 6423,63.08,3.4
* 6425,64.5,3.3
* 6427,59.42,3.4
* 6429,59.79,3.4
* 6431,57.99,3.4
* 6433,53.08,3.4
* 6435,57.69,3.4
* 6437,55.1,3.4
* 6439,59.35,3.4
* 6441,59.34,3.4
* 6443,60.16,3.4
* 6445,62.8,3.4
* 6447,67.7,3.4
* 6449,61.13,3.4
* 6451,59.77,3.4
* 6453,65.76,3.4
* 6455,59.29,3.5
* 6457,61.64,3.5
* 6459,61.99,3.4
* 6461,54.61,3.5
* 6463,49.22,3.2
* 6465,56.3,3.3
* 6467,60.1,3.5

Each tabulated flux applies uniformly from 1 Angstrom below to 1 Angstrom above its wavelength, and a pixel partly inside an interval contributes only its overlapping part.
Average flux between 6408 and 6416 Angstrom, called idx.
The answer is 58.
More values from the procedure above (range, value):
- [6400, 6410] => 59.8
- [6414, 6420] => 58.8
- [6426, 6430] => 59.6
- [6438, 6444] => 59.6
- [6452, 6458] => 62.2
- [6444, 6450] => 63.9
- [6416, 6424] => 59.7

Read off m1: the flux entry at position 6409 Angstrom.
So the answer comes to 57.78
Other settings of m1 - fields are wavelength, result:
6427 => 59.42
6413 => 53.61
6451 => 59.77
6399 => 62.26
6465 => 56.3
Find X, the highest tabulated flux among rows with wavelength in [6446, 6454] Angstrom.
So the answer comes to 67.7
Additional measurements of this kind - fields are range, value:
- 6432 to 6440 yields 59.35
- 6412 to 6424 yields 63.08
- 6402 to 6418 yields 64.8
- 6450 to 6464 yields 65.76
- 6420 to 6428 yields 64.5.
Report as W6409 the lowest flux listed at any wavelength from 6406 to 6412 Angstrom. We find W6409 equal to 56.44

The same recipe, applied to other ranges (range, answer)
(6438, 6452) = 59.34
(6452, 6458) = 59.29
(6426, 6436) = 53.08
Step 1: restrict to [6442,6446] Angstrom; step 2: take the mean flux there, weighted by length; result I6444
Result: 61.5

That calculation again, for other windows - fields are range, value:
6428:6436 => 57.1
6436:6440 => 57.2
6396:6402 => 58.9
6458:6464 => 55.3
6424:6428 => 62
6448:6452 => 60.5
